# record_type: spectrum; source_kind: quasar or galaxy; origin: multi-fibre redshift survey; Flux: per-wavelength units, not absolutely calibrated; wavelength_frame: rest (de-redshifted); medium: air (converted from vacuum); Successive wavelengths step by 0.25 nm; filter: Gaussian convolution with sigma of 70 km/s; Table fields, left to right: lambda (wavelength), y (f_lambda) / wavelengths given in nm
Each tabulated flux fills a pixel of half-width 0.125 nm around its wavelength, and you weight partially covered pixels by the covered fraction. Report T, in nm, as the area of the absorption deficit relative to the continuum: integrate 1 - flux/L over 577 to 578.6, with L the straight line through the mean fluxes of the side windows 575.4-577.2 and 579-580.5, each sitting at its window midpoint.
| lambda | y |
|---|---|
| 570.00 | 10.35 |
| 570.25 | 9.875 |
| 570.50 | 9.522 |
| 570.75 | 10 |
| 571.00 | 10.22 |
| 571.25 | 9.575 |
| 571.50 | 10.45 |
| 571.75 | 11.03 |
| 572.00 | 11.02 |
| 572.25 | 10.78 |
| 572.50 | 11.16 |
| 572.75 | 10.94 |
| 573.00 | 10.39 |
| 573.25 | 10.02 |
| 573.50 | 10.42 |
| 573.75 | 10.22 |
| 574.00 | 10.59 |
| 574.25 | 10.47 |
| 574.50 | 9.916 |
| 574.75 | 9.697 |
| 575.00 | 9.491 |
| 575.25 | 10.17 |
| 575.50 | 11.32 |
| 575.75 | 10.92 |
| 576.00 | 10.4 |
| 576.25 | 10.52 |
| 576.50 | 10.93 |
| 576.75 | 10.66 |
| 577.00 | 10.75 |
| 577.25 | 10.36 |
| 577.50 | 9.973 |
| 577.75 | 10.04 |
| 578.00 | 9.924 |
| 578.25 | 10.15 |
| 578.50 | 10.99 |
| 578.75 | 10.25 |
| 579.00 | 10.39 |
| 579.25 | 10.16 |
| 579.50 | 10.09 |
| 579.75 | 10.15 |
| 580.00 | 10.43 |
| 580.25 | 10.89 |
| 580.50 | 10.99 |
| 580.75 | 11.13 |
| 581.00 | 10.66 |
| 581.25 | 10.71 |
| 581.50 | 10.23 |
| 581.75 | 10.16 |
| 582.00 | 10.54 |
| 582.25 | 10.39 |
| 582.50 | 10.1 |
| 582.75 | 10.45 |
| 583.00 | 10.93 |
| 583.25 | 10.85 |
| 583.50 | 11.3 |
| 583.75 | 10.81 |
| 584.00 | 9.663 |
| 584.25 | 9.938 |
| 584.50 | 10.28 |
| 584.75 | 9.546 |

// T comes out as 0.05 nm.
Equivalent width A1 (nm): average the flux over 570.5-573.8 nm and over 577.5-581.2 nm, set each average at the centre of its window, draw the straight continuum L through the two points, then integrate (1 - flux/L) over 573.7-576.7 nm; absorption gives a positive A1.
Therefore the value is 0.013 nm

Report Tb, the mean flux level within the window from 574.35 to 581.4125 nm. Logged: 10.4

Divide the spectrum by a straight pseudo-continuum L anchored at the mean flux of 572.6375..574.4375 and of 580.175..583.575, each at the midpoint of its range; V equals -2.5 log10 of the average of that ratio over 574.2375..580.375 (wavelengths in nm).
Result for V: 0.02 mag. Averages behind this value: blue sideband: 10.4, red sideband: 10.7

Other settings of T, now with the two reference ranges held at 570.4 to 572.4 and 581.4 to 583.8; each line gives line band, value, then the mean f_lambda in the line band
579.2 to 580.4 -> 0.02 nm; 10.4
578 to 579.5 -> 0.02 nm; 10.3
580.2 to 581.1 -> -0.03 nm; 10.9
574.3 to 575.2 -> 0.05 nm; 9.8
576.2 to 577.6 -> -0.01 nm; 10.5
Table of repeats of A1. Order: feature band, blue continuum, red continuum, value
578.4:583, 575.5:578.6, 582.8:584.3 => 0.03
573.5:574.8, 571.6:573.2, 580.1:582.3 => 0.07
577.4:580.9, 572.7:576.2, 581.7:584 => 0.02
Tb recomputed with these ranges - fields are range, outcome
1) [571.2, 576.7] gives 10.5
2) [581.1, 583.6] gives 10.6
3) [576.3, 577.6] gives 10.5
